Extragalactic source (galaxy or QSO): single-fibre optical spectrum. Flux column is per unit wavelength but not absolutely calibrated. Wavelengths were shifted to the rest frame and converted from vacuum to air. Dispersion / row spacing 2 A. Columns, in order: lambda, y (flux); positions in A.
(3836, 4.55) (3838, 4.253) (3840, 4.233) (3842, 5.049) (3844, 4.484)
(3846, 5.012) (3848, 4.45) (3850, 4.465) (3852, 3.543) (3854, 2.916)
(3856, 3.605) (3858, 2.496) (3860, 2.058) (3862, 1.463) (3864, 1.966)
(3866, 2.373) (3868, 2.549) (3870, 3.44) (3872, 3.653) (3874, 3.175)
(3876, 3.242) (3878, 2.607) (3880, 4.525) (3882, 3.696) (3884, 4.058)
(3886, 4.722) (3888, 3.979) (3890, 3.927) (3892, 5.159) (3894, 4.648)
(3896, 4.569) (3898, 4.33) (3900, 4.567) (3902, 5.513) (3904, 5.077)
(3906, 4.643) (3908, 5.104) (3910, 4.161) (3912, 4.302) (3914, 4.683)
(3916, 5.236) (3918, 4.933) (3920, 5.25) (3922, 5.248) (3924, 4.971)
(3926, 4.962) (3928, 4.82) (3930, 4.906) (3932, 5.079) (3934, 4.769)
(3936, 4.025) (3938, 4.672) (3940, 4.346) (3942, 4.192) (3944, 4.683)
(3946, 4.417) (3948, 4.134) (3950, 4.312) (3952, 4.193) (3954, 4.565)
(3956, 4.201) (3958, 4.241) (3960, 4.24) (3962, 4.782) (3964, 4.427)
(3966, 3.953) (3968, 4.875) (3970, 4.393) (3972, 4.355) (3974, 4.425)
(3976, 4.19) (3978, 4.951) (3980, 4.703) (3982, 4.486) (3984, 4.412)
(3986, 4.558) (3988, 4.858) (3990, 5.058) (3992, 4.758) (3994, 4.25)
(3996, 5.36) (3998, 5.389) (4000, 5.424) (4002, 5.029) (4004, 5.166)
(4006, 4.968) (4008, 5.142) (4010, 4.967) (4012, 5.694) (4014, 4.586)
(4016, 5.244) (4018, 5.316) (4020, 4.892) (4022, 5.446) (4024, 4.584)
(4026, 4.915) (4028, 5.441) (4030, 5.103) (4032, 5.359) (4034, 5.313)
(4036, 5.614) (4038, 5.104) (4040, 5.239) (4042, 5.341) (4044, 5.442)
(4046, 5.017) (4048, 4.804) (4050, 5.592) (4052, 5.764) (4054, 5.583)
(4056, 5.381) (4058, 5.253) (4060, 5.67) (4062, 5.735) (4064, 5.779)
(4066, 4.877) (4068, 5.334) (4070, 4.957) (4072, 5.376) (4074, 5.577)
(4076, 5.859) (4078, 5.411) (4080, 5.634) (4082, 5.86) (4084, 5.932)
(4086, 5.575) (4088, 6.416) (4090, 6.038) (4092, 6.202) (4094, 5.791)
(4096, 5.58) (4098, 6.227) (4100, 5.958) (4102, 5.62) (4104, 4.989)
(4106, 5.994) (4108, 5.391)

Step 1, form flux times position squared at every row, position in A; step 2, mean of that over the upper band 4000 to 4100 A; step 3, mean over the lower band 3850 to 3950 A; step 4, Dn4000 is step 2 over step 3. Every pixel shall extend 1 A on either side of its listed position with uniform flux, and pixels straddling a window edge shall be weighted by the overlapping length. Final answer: 1.42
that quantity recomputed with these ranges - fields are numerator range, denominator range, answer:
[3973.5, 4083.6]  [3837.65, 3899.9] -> 1.52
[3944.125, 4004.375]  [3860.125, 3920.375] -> 1.20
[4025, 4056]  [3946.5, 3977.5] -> 1.27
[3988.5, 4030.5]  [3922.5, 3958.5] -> 1.16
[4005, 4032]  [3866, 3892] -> 1.51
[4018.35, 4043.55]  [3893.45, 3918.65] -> 1.17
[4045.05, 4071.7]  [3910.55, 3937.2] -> 1.18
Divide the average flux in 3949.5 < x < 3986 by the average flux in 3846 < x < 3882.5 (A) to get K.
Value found 1.40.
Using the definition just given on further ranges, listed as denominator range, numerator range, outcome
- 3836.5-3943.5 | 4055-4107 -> 1.36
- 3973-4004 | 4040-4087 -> 1.14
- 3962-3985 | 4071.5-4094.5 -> 1.30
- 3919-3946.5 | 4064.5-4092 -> 1.19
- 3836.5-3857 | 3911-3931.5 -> 1.17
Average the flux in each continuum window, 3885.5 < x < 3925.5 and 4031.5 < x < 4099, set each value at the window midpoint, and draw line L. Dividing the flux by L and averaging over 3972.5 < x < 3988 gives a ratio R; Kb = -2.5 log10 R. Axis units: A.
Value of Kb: 0.13 mag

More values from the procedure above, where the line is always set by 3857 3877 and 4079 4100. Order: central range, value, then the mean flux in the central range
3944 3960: -0.11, 4.32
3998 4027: -0.07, 5.11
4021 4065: -0.02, 5.34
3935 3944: -0.17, 4.35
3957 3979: -0.08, 4.44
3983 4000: -0.09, 4.87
